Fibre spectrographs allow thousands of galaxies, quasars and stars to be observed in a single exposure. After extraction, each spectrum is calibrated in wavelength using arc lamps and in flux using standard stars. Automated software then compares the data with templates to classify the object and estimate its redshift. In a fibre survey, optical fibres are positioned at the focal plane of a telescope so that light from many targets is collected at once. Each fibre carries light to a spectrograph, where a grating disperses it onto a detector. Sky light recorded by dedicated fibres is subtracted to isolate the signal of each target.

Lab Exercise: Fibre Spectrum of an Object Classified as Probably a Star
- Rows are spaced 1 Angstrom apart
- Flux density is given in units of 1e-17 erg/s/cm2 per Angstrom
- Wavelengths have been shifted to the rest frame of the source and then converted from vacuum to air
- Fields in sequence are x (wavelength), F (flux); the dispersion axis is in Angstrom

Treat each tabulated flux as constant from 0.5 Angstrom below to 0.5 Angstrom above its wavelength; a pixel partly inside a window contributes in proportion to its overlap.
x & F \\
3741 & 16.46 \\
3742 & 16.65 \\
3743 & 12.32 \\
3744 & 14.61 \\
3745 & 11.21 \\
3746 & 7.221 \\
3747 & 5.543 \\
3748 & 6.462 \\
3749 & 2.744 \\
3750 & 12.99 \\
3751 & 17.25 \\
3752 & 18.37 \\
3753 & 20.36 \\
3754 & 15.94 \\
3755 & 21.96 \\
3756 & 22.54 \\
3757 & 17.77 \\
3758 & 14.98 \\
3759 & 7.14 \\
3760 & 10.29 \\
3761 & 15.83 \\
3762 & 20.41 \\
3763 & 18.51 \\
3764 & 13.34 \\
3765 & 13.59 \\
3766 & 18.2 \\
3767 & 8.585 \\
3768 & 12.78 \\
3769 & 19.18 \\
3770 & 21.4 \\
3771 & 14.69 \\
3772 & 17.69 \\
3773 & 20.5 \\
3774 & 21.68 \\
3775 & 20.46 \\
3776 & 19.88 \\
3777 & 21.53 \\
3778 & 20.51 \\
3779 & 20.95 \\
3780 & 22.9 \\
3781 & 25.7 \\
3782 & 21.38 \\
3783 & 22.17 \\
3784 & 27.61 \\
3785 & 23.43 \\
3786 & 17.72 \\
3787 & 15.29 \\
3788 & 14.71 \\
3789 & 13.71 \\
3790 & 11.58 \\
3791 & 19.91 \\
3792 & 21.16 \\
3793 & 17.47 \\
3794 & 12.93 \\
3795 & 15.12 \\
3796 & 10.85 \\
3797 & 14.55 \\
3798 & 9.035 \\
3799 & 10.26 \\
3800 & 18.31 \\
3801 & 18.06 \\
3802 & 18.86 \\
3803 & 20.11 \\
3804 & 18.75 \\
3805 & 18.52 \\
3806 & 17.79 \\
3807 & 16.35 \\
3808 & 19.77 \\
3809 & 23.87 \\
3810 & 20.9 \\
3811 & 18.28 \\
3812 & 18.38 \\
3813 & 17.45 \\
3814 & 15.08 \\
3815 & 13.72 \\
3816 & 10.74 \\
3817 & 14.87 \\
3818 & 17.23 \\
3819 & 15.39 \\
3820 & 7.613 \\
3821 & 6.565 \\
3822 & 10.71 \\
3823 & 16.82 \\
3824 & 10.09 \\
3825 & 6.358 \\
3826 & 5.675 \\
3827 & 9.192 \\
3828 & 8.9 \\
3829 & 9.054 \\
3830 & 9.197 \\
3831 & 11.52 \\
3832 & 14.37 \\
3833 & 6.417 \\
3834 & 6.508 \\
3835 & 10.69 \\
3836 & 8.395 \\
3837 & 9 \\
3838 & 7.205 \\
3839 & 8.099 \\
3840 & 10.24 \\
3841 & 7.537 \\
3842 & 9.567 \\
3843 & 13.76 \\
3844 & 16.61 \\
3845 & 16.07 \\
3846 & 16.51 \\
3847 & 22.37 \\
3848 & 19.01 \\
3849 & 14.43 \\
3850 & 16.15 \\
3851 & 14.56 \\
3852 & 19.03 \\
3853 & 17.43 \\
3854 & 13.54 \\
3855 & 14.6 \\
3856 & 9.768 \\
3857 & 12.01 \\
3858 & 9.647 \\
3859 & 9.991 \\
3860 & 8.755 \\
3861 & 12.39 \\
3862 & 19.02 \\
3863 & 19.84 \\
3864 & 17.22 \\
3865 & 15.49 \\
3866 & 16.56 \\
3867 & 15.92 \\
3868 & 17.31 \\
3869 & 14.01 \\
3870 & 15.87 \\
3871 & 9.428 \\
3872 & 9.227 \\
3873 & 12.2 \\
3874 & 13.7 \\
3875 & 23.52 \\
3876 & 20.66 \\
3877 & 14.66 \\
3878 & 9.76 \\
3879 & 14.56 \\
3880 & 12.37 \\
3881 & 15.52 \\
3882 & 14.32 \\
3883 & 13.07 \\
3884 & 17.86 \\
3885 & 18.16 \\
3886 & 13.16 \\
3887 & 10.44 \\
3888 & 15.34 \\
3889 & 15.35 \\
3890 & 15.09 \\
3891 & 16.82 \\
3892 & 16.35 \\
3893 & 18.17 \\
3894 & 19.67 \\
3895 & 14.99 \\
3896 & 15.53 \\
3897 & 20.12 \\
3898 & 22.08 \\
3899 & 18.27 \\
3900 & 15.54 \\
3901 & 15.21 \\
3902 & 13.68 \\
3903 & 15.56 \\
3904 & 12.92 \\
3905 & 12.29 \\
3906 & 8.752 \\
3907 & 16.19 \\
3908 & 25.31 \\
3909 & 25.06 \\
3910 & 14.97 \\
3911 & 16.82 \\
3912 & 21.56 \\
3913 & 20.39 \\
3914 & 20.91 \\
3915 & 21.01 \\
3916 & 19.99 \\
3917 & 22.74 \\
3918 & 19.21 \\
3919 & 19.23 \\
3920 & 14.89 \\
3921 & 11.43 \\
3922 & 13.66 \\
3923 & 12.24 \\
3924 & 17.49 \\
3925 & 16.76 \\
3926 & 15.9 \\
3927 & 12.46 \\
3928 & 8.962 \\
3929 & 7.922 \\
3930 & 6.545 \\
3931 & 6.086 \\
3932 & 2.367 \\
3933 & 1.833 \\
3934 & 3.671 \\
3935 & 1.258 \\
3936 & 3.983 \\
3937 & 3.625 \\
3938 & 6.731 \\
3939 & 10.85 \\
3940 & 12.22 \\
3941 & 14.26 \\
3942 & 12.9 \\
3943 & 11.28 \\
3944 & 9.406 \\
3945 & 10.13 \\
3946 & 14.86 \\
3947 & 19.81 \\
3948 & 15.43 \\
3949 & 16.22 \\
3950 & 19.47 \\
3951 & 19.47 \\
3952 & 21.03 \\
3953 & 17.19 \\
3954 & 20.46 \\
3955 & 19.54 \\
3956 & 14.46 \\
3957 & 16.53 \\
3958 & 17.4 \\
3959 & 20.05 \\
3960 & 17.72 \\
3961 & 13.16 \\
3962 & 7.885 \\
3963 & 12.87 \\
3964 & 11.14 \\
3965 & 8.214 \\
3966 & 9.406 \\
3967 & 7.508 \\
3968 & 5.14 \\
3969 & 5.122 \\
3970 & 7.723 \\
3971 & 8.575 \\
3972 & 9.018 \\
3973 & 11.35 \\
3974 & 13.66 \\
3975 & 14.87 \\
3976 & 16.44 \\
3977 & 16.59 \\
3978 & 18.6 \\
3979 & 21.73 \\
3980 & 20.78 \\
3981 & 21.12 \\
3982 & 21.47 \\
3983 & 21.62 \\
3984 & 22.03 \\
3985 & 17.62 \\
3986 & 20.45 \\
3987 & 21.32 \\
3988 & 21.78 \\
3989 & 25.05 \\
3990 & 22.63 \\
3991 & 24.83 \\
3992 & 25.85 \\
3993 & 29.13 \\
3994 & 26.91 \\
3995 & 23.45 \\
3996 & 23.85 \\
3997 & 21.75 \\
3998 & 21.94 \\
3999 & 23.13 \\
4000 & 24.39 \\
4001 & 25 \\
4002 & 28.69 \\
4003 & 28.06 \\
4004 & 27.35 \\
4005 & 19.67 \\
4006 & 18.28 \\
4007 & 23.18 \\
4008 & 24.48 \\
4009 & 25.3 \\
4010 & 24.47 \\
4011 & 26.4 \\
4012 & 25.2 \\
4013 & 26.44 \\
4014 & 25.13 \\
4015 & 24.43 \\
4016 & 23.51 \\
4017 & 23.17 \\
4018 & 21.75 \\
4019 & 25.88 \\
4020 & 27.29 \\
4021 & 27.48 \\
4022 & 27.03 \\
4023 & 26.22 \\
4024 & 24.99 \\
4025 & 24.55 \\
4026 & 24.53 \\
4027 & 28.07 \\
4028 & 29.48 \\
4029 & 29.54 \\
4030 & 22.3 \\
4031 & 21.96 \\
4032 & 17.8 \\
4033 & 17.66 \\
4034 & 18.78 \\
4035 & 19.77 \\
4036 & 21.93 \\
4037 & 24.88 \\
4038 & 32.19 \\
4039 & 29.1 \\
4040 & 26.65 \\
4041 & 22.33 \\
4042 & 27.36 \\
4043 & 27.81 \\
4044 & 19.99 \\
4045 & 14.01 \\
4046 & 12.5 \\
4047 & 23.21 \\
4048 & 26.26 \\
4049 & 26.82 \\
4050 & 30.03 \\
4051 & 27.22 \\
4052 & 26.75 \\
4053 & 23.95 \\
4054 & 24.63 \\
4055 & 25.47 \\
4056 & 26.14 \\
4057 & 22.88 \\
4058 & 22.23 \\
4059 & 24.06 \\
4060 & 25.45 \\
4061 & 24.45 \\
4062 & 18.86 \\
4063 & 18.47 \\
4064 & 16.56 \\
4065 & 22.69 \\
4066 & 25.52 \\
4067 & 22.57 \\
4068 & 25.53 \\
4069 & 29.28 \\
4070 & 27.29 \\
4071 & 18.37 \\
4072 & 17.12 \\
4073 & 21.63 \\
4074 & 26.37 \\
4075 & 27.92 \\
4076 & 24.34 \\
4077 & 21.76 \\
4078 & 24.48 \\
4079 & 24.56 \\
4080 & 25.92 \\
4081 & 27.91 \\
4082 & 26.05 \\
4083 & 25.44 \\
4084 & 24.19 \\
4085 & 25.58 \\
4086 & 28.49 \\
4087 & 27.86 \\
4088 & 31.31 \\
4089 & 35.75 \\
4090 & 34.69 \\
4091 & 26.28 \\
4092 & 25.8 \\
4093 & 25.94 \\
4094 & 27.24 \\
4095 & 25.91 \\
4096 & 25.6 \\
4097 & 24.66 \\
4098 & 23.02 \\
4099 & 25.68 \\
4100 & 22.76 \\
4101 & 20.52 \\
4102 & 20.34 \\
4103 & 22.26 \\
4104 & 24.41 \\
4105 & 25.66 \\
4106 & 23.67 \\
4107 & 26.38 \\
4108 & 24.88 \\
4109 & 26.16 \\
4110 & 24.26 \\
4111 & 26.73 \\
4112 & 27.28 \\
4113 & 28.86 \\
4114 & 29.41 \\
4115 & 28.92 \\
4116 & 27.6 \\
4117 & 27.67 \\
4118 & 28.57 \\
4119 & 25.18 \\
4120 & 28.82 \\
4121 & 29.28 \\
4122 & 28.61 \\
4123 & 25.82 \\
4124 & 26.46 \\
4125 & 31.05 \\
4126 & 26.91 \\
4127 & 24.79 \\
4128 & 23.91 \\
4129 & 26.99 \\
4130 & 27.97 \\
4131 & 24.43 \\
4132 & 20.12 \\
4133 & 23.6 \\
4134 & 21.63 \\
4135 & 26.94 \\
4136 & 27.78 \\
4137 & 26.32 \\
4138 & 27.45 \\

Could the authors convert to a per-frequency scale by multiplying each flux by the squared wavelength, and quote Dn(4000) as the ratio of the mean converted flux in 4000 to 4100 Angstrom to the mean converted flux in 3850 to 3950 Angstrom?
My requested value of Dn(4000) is 1.86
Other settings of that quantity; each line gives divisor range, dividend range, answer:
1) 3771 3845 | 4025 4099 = 1.86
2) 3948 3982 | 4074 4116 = 1.90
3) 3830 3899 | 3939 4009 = 1.33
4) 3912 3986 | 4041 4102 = 1.89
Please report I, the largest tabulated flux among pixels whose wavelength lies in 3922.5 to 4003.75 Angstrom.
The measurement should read 29.13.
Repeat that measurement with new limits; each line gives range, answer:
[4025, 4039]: 32.19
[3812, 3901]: 23.52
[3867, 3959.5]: 25.31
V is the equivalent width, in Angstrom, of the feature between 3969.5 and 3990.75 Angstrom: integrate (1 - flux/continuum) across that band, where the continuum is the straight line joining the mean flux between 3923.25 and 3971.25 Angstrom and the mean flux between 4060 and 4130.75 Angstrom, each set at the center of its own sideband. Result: -4.2 Angstrom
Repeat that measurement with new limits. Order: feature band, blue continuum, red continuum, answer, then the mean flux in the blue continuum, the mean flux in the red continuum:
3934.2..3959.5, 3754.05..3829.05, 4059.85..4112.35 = 8.62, 16.4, 24.9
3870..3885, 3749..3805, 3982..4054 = 4.21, 17.3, 24.1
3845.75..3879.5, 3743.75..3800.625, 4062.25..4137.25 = 7.04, 16.4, 25.6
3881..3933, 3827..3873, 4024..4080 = 1.12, 12.9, 23.8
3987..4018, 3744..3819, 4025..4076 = -2.58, 16.7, 23.7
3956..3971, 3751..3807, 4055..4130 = 7.28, 17.6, 25.5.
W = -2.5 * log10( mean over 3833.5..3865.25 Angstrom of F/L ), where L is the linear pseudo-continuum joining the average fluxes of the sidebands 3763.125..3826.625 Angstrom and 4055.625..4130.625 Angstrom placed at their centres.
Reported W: 0.35 mag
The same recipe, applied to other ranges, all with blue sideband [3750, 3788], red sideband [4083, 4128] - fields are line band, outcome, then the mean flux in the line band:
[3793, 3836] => 0.379 mag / 13.7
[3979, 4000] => 0.042 mag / 22.8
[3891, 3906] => 0.306 mag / 16.2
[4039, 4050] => 0.079 mag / 23.3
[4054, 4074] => 0.114 mag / 23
